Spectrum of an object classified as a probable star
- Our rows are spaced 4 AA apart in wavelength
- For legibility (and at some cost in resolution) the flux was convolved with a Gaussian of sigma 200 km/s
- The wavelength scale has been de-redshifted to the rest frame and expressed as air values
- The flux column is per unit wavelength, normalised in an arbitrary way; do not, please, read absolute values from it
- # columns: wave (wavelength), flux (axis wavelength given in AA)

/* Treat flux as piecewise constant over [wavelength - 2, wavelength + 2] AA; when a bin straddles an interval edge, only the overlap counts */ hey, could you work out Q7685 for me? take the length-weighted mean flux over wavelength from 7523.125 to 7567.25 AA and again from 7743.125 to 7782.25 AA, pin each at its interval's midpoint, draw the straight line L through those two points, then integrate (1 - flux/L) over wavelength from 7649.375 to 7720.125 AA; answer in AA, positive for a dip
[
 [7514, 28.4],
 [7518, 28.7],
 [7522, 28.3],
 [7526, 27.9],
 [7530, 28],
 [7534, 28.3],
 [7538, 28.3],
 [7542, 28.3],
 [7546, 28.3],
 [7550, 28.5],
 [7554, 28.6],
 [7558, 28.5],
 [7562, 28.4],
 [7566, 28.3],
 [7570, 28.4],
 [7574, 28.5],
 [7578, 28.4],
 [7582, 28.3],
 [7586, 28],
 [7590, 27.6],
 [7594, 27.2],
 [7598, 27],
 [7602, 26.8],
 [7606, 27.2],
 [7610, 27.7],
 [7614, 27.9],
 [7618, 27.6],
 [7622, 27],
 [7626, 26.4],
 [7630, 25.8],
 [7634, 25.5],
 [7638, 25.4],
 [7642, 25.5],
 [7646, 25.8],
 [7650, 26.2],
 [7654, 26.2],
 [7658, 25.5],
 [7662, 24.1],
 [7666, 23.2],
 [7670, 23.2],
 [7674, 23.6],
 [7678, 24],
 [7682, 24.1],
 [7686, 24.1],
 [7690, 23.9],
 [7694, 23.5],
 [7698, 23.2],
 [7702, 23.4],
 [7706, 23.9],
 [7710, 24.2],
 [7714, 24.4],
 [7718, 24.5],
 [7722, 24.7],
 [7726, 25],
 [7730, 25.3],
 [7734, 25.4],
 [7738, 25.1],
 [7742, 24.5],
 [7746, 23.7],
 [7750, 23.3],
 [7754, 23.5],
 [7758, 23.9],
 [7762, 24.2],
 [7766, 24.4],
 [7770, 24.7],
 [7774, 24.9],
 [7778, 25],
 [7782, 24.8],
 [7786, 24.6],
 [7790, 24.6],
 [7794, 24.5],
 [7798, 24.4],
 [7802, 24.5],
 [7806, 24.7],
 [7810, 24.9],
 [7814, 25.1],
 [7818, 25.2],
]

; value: 4.26 AA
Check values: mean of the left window 28.3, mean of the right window 24.2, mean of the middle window 24.1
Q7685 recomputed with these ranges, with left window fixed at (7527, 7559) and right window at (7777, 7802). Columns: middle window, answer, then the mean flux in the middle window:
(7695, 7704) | 0.9 AA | 23.3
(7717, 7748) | 0.8 AA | 24.8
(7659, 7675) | 1.7 AA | 23.6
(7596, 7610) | 0.2 AA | 27.1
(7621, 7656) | 1.2 AA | 25.9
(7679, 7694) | 1.3 AA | 24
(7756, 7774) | 0.4 AA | 24.4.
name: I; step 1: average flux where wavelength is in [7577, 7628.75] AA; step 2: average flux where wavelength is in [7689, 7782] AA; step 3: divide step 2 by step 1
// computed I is 0.9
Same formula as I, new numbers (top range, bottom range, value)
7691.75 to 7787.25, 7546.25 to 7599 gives 0.86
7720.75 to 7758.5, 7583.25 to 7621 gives 0.89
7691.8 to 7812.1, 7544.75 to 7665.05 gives 0.90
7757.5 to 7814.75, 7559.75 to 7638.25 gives 0.90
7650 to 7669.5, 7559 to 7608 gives 0.89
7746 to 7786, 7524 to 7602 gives 0.86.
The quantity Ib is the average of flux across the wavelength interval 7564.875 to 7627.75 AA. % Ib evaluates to 27.6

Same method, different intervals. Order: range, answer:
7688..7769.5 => 24.2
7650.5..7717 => 24.1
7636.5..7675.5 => 24.9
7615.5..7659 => 26.1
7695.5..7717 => 23.8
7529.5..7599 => 28.2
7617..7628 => 26.9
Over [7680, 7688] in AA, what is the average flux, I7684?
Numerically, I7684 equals 24.1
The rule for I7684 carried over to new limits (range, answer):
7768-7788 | 24.8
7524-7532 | 27.9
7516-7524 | 28.5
